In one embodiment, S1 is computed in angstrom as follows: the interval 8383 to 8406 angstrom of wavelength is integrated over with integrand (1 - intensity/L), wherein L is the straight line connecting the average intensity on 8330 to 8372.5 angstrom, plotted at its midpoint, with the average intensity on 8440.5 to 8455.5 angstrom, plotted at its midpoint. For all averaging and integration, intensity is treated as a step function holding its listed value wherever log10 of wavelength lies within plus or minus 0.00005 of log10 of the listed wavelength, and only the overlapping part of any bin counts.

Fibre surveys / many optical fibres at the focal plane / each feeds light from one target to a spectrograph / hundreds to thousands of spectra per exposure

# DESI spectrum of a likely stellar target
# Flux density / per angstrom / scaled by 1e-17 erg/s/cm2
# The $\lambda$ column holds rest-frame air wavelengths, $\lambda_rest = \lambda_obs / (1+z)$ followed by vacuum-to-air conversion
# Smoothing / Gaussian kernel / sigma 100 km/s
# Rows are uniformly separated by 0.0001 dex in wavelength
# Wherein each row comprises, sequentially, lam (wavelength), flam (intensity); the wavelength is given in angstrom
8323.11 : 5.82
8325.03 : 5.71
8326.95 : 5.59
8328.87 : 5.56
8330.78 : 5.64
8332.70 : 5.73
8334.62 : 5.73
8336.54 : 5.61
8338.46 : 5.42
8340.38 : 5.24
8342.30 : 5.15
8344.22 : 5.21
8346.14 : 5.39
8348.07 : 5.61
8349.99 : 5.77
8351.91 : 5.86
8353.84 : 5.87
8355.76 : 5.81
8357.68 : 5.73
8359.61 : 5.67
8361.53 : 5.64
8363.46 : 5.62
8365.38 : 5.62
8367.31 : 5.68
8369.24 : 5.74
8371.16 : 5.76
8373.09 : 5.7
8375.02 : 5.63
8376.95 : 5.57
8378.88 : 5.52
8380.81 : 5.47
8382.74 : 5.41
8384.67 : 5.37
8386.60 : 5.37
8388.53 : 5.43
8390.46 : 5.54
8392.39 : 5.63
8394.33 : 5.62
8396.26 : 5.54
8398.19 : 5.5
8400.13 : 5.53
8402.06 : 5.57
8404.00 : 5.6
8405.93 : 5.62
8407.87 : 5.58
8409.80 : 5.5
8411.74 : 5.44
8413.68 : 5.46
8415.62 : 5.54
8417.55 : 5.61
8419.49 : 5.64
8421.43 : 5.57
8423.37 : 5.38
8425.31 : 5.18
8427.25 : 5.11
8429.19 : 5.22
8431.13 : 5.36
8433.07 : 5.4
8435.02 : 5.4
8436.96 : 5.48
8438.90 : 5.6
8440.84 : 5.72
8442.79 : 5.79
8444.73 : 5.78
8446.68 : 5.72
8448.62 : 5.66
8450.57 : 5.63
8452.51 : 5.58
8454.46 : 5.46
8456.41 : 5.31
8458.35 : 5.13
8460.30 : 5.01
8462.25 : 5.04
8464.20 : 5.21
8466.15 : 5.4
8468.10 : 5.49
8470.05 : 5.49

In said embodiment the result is 0.5 angstrom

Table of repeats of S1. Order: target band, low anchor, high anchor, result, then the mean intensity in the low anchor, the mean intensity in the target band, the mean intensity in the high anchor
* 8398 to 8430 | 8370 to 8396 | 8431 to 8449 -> 0.6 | 5.54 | 5.47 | 5.6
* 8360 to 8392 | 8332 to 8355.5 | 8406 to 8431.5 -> -0.4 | 5.55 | 5.57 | 5.44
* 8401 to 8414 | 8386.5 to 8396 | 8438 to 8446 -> 0.1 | 5.53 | 5.54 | 5.72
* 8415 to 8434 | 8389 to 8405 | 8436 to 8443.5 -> 0.7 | 5.56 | 5.4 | 5.64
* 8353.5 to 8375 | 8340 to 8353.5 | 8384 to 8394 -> -0.9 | 5.49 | 5.71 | 5.48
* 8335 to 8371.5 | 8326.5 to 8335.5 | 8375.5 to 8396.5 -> -0.1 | 5.65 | 5.6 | 5.5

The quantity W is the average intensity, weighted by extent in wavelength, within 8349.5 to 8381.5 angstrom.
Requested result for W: 5.69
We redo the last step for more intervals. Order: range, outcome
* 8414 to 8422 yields 5.58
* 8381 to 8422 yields 5.53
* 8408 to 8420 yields 5.53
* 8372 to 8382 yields 5.57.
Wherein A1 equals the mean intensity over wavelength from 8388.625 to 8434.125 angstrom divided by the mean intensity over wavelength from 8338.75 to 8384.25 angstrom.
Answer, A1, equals 1.0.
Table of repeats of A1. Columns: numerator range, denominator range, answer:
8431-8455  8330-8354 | 1.01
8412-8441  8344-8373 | 0.96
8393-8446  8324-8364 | 0.98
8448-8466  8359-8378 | 0.94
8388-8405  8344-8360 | 0.98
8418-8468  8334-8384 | 0.97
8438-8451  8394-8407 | 1.02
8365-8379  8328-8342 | 1.02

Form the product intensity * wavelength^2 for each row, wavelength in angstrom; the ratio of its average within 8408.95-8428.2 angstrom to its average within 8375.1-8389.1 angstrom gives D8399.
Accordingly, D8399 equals 1.01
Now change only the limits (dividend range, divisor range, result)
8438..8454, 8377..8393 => 1.05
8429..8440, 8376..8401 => 1.00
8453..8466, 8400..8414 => 0.95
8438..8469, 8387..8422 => 1.00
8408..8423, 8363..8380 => 0.99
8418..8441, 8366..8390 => 0.99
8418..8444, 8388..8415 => 0.99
